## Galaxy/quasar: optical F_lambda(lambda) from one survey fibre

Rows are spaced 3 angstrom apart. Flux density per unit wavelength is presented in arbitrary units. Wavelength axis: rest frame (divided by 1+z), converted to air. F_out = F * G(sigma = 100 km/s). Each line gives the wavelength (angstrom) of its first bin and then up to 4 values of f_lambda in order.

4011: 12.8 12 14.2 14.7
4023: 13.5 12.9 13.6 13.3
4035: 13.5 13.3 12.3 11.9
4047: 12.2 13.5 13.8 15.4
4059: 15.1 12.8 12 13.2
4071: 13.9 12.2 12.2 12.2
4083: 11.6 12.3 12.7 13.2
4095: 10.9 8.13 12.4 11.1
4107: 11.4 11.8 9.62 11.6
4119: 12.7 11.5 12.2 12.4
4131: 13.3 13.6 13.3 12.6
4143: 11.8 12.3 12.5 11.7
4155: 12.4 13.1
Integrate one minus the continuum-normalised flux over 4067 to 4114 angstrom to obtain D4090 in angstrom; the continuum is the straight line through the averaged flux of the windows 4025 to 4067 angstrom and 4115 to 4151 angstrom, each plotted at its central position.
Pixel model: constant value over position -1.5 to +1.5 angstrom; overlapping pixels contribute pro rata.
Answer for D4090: 3.9 angstrom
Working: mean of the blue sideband 13.3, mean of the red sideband 12.5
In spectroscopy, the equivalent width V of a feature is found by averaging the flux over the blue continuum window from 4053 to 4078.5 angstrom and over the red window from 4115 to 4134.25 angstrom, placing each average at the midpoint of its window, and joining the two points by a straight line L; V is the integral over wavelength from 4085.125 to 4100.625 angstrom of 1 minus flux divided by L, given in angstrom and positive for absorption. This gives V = 1.8 angstrom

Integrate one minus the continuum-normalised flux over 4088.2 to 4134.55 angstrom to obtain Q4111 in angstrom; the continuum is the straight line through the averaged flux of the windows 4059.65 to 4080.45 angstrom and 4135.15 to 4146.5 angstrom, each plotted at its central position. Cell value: 3.3 angstrom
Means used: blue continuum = 12.8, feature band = 11.7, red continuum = 12.6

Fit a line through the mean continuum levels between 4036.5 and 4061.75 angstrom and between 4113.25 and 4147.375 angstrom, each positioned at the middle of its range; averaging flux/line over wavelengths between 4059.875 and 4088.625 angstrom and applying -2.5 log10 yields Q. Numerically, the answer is 0.05 mag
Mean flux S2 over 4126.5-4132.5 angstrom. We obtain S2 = 12.9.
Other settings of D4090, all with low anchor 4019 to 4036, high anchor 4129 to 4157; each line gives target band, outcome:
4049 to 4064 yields -0.8 angstrom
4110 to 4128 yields 1.7 angstrom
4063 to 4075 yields 0.3 angstrom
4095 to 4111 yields 2.5 angstrom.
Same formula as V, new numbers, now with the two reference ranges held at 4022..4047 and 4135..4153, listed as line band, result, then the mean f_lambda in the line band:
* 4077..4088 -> 0.56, 12.1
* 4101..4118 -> 1.80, 11.3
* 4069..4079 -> 0.01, 12.8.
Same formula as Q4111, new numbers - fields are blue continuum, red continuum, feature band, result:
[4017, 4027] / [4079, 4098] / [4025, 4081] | -1.10 angstrom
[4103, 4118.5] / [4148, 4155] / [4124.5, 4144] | -1.75 angstrom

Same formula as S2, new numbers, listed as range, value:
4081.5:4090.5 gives 12.2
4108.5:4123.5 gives 11.4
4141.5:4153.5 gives 12.1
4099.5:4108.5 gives 11.6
